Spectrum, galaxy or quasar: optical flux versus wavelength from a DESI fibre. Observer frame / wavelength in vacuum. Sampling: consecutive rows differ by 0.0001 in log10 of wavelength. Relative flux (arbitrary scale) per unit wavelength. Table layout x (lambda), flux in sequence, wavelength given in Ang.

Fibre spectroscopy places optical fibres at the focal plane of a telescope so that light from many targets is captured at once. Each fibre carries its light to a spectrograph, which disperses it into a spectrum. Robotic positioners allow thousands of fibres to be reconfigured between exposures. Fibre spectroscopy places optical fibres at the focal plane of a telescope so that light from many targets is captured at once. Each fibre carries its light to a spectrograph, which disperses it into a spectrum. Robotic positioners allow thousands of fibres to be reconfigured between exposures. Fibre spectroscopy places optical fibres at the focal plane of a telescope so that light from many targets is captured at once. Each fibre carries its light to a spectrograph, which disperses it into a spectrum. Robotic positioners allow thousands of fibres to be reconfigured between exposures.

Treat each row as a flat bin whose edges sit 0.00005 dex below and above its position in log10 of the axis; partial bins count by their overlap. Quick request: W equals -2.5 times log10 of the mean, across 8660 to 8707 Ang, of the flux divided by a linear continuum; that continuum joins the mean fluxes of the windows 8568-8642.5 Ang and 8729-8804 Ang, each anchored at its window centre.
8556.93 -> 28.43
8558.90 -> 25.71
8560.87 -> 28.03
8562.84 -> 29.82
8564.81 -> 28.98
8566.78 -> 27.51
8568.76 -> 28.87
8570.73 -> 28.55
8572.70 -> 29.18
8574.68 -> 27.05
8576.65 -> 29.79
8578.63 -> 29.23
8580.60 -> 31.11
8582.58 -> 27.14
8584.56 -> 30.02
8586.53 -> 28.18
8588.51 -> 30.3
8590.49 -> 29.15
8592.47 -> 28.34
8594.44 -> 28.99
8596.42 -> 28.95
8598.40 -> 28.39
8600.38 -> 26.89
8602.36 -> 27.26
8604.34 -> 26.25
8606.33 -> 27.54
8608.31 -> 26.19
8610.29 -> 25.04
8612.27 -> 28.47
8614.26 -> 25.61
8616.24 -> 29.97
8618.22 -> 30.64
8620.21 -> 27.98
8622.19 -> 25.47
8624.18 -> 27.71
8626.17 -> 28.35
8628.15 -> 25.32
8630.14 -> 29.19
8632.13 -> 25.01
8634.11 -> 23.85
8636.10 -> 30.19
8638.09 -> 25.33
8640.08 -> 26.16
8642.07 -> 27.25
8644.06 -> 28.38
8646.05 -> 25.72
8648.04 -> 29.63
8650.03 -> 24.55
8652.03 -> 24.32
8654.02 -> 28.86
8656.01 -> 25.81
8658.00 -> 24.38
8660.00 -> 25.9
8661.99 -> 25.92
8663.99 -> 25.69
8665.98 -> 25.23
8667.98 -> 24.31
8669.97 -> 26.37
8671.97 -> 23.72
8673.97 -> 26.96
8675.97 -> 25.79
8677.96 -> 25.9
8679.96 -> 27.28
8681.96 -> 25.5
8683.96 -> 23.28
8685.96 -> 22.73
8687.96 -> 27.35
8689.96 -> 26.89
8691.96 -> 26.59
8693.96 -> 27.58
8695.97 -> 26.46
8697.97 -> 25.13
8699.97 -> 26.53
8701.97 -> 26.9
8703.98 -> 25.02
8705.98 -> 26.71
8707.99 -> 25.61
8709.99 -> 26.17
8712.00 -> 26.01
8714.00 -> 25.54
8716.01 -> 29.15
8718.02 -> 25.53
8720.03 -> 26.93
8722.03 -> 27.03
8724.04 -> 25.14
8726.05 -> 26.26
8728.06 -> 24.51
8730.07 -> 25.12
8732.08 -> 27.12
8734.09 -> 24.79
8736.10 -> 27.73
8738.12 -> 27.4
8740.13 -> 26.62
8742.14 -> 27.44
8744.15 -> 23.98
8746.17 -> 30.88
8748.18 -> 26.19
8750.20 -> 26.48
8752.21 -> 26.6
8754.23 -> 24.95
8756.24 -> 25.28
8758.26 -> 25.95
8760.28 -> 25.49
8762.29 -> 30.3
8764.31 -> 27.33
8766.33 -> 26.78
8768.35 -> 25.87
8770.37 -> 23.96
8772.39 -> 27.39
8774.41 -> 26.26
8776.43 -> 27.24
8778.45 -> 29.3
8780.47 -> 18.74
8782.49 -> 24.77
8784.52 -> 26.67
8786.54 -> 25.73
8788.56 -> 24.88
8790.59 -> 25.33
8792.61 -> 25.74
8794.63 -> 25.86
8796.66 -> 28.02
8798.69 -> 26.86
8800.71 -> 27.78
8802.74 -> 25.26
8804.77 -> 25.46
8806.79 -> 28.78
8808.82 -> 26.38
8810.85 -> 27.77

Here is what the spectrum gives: 0.05 mag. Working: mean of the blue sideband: 27.9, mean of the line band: 25.8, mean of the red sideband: 26.3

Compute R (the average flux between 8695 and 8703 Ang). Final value 26.3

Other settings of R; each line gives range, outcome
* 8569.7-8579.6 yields 28.8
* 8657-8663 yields 25.4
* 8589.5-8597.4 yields 28.9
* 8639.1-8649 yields 27.4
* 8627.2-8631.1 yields 27.2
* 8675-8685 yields 25.5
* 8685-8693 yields 25.9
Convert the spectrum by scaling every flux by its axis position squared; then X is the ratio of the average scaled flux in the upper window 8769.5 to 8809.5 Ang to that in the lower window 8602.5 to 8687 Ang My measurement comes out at 1.02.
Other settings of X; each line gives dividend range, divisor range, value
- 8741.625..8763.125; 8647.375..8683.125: 1.05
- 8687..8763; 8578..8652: 0.98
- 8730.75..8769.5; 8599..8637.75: 1.01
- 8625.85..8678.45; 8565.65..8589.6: 0.92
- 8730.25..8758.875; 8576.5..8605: 0.96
